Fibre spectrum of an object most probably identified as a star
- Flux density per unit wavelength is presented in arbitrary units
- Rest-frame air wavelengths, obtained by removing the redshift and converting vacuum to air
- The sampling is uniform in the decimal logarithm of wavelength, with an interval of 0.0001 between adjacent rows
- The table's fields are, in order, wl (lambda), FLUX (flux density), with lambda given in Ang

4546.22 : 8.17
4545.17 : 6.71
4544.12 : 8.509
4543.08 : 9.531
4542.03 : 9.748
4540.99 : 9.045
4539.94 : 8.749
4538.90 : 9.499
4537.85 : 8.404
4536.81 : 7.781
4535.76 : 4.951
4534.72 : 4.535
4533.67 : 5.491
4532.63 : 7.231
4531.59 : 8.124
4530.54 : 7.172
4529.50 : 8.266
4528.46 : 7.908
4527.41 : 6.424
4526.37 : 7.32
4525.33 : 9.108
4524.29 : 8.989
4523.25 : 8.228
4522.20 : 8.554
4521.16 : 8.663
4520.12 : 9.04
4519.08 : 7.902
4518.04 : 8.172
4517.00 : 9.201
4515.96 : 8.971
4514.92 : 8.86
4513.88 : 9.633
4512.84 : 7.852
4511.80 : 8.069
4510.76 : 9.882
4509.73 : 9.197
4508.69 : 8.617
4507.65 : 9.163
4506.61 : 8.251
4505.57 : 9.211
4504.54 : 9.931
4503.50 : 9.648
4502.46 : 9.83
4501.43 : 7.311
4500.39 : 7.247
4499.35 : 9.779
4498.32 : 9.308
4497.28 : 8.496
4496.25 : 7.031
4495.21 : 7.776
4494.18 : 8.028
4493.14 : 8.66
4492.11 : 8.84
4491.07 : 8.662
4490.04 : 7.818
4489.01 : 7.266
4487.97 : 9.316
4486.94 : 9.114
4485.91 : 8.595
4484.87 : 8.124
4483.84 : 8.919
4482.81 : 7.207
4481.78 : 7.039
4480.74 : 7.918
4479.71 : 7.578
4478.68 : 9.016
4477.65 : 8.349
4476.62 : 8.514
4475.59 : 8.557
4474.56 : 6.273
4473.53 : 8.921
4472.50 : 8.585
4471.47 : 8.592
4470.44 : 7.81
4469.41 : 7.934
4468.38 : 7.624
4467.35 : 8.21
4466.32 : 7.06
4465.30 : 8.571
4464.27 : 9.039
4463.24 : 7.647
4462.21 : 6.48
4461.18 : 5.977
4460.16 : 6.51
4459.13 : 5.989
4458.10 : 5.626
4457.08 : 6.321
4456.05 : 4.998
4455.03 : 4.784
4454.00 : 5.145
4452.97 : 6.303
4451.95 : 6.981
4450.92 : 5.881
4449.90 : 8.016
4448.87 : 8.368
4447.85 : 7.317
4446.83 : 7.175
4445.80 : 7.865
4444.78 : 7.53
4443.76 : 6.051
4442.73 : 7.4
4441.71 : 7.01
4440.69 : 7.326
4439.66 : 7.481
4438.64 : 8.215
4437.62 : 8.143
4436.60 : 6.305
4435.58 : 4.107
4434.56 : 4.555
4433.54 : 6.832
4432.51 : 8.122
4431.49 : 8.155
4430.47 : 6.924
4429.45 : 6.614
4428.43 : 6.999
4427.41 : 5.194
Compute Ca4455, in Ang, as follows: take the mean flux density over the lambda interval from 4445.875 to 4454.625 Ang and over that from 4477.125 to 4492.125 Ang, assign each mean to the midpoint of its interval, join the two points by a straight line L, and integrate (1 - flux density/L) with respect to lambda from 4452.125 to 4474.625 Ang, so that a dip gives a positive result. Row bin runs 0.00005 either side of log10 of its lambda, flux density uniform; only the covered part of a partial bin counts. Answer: 1.2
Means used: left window 6.91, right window 8.23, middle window 7.03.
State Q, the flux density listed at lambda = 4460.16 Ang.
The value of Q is 6.51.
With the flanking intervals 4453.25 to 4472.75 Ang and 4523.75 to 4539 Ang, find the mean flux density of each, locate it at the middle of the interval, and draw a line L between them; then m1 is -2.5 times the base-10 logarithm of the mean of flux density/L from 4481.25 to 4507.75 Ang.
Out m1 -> -0.18 mag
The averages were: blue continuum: 6.96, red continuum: 7.36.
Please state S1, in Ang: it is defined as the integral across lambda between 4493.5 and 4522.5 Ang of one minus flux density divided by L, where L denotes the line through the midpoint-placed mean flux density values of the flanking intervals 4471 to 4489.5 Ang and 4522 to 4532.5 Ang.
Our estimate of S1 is -2.30 Ang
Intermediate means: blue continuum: 8.22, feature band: 8.7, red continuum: 7.96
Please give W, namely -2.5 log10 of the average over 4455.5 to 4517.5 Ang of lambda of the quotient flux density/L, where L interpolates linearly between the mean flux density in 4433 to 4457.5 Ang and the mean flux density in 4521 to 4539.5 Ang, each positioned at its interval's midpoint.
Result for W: -0.147 mag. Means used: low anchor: 6.67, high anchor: 7.57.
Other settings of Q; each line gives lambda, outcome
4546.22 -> 8.17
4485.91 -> 8.595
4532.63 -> 7.231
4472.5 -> 8.585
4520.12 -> 9.04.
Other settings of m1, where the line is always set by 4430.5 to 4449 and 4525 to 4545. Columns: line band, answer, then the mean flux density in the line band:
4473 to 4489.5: -0.11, 8.17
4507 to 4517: -0.18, 8.92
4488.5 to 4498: -0.09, 8.09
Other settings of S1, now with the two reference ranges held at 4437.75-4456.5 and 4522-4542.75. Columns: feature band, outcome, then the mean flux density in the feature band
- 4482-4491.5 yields -1.27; 8.3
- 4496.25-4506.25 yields -1.87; 8.87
